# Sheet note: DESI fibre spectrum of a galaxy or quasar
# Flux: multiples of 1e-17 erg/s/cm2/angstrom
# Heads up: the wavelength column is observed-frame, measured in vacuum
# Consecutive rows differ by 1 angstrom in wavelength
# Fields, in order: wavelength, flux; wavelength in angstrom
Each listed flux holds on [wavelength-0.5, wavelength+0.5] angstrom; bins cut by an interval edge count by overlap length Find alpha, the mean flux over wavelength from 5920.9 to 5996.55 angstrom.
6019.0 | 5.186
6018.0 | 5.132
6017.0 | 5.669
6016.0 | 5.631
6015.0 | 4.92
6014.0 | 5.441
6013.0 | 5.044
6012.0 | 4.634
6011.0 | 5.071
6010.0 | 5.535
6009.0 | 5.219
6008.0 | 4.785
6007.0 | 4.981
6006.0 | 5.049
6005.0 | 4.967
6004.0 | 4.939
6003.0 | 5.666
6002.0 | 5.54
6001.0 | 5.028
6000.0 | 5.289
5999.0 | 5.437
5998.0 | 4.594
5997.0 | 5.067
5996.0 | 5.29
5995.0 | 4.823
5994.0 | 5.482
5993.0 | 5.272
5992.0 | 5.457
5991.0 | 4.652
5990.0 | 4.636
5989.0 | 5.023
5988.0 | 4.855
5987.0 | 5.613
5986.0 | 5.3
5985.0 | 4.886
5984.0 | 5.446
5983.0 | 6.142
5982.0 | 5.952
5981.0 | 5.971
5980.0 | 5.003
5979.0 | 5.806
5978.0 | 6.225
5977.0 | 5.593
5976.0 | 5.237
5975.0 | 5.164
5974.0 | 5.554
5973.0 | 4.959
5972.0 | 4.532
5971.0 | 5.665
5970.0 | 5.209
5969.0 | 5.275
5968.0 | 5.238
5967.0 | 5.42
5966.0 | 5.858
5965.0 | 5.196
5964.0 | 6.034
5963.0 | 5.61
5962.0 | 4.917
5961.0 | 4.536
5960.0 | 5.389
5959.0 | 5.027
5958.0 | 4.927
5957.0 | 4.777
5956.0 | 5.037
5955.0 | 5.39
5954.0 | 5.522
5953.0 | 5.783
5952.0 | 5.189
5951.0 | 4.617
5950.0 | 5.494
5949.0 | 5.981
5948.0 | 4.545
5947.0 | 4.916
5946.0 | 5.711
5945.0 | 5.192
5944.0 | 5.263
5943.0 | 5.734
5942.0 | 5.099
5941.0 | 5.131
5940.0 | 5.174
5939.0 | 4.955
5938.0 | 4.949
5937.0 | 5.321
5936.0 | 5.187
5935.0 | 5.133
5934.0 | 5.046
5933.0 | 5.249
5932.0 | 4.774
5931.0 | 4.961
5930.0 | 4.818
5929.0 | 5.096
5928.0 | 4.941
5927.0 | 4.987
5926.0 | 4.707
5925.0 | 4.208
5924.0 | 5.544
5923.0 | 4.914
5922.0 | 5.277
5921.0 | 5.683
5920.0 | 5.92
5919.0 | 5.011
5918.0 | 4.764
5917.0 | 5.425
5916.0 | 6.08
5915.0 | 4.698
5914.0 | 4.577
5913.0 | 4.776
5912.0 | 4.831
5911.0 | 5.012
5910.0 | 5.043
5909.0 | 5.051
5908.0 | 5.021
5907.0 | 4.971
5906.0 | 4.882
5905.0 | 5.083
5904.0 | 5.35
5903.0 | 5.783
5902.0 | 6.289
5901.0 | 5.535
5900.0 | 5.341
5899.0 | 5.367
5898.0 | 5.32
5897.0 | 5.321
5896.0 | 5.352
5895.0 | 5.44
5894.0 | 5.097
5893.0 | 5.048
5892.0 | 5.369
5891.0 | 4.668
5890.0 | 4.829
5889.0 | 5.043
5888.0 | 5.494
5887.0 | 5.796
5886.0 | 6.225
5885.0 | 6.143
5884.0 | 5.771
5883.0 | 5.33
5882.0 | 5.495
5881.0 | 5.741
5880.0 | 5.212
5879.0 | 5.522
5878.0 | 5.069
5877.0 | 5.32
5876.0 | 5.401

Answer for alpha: 5.23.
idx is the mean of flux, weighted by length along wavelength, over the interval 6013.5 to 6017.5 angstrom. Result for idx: 5.42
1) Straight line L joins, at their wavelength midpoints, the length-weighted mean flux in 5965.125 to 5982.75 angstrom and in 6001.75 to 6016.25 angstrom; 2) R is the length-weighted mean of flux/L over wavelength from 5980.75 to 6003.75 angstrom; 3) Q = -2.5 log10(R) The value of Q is 0.01 mag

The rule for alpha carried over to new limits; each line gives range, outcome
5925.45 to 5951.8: 5.11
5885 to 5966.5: 5.21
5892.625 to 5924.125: 5.24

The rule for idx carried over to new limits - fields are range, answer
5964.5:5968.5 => 5.43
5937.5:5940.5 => 5.03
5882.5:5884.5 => 5.55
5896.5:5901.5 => 5.38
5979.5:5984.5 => 5.7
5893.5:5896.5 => 5.3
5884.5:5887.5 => 6.05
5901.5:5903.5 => 6.04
